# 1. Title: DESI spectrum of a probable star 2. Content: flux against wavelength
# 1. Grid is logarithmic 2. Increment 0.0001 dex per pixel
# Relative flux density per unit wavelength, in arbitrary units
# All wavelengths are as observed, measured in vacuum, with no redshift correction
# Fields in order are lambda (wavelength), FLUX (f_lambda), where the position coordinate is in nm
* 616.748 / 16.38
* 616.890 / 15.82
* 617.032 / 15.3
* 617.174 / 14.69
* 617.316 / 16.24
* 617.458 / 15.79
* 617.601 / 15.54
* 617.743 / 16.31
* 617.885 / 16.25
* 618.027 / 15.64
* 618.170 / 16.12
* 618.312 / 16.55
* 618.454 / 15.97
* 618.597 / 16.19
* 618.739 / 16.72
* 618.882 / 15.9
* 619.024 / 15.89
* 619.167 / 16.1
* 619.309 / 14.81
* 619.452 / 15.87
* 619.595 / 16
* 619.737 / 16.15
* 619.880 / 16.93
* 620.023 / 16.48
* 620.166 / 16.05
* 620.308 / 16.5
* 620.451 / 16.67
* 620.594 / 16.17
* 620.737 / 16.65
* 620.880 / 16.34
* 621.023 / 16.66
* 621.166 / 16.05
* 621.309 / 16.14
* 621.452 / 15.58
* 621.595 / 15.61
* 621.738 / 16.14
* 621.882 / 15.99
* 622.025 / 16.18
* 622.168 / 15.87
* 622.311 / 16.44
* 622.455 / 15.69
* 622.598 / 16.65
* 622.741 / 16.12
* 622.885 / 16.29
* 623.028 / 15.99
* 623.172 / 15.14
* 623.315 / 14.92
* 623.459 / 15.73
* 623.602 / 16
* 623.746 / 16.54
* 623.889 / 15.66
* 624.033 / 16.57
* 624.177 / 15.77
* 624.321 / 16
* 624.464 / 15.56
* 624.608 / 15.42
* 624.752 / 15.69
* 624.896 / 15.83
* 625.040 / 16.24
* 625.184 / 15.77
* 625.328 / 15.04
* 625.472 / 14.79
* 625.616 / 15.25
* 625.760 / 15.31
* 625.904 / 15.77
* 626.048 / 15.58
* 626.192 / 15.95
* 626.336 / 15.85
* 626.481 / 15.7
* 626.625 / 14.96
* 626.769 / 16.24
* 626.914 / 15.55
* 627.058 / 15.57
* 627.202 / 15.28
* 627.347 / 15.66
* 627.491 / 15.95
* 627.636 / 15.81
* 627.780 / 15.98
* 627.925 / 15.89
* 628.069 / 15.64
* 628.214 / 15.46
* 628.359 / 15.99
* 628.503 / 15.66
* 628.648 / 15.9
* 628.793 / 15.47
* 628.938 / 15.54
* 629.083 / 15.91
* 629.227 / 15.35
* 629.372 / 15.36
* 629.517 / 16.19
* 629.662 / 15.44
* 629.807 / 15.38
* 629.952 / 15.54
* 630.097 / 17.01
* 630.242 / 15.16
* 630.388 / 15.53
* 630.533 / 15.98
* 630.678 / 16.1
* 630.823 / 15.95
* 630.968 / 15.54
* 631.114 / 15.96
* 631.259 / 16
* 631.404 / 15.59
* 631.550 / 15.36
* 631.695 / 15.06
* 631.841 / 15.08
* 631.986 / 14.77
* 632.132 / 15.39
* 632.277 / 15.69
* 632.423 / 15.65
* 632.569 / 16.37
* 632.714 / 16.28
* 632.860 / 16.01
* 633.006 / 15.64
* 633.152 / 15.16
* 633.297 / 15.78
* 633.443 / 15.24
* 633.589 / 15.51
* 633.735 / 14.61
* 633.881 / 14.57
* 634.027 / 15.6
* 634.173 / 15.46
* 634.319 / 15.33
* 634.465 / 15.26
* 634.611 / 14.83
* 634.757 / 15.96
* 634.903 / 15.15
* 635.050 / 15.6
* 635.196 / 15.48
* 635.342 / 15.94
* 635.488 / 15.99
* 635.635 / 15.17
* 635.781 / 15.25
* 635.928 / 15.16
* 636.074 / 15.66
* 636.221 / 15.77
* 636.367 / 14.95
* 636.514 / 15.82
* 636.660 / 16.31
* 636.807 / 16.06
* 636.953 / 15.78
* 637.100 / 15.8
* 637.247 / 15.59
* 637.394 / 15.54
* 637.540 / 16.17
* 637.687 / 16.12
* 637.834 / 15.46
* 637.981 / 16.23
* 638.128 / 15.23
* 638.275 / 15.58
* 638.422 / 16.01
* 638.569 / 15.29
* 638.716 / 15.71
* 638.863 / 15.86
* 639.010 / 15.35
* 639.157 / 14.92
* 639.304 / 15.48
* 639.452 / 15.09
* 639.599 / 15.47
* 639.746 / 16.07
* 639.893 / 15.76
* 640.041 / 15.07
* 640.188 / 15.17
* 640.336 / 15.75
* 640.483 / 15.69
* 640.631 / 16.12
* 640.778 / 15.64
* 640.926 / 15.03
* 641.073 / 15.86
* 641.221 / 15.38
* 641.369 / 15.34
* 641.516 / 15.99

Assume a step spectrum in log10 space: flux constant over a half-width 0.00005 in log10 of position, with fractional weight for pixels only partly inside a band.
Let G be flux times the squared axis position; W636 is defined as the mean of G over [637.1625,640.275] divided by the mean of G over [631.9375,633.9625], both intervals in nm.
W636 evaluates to 1.02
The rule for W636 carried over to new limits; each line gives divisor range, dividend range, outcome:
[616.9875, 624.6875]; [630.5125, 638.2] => 1.02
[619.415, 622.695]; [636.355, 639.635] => 1.02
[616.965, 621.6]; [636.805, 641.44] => 1.03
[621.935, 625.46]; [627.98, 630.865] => 1.01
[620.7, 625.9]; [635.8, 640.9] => 1.03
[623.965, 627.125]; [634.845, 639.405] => 1.04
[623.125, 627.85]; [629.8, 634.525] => 1.01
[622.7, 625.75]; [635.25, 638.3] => 1.04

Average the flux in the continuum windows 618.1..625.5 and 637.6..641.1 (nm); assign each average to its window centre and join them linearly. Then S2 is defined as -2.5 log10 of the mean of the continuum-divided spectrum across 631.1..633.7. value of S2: 0.01 mag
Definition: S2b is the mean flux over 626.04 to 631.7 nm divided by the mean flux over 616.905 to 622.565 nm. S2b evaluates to 0.98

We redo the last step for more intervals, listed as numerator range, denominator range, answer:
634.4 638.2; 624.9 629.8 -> 1.00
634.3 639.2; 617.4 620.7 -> 0.97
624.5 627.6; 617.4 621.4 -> 0.96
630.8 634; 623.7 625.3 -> 0.98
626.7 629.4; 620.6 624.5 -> 0.98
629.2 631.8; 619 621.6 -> 0.97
